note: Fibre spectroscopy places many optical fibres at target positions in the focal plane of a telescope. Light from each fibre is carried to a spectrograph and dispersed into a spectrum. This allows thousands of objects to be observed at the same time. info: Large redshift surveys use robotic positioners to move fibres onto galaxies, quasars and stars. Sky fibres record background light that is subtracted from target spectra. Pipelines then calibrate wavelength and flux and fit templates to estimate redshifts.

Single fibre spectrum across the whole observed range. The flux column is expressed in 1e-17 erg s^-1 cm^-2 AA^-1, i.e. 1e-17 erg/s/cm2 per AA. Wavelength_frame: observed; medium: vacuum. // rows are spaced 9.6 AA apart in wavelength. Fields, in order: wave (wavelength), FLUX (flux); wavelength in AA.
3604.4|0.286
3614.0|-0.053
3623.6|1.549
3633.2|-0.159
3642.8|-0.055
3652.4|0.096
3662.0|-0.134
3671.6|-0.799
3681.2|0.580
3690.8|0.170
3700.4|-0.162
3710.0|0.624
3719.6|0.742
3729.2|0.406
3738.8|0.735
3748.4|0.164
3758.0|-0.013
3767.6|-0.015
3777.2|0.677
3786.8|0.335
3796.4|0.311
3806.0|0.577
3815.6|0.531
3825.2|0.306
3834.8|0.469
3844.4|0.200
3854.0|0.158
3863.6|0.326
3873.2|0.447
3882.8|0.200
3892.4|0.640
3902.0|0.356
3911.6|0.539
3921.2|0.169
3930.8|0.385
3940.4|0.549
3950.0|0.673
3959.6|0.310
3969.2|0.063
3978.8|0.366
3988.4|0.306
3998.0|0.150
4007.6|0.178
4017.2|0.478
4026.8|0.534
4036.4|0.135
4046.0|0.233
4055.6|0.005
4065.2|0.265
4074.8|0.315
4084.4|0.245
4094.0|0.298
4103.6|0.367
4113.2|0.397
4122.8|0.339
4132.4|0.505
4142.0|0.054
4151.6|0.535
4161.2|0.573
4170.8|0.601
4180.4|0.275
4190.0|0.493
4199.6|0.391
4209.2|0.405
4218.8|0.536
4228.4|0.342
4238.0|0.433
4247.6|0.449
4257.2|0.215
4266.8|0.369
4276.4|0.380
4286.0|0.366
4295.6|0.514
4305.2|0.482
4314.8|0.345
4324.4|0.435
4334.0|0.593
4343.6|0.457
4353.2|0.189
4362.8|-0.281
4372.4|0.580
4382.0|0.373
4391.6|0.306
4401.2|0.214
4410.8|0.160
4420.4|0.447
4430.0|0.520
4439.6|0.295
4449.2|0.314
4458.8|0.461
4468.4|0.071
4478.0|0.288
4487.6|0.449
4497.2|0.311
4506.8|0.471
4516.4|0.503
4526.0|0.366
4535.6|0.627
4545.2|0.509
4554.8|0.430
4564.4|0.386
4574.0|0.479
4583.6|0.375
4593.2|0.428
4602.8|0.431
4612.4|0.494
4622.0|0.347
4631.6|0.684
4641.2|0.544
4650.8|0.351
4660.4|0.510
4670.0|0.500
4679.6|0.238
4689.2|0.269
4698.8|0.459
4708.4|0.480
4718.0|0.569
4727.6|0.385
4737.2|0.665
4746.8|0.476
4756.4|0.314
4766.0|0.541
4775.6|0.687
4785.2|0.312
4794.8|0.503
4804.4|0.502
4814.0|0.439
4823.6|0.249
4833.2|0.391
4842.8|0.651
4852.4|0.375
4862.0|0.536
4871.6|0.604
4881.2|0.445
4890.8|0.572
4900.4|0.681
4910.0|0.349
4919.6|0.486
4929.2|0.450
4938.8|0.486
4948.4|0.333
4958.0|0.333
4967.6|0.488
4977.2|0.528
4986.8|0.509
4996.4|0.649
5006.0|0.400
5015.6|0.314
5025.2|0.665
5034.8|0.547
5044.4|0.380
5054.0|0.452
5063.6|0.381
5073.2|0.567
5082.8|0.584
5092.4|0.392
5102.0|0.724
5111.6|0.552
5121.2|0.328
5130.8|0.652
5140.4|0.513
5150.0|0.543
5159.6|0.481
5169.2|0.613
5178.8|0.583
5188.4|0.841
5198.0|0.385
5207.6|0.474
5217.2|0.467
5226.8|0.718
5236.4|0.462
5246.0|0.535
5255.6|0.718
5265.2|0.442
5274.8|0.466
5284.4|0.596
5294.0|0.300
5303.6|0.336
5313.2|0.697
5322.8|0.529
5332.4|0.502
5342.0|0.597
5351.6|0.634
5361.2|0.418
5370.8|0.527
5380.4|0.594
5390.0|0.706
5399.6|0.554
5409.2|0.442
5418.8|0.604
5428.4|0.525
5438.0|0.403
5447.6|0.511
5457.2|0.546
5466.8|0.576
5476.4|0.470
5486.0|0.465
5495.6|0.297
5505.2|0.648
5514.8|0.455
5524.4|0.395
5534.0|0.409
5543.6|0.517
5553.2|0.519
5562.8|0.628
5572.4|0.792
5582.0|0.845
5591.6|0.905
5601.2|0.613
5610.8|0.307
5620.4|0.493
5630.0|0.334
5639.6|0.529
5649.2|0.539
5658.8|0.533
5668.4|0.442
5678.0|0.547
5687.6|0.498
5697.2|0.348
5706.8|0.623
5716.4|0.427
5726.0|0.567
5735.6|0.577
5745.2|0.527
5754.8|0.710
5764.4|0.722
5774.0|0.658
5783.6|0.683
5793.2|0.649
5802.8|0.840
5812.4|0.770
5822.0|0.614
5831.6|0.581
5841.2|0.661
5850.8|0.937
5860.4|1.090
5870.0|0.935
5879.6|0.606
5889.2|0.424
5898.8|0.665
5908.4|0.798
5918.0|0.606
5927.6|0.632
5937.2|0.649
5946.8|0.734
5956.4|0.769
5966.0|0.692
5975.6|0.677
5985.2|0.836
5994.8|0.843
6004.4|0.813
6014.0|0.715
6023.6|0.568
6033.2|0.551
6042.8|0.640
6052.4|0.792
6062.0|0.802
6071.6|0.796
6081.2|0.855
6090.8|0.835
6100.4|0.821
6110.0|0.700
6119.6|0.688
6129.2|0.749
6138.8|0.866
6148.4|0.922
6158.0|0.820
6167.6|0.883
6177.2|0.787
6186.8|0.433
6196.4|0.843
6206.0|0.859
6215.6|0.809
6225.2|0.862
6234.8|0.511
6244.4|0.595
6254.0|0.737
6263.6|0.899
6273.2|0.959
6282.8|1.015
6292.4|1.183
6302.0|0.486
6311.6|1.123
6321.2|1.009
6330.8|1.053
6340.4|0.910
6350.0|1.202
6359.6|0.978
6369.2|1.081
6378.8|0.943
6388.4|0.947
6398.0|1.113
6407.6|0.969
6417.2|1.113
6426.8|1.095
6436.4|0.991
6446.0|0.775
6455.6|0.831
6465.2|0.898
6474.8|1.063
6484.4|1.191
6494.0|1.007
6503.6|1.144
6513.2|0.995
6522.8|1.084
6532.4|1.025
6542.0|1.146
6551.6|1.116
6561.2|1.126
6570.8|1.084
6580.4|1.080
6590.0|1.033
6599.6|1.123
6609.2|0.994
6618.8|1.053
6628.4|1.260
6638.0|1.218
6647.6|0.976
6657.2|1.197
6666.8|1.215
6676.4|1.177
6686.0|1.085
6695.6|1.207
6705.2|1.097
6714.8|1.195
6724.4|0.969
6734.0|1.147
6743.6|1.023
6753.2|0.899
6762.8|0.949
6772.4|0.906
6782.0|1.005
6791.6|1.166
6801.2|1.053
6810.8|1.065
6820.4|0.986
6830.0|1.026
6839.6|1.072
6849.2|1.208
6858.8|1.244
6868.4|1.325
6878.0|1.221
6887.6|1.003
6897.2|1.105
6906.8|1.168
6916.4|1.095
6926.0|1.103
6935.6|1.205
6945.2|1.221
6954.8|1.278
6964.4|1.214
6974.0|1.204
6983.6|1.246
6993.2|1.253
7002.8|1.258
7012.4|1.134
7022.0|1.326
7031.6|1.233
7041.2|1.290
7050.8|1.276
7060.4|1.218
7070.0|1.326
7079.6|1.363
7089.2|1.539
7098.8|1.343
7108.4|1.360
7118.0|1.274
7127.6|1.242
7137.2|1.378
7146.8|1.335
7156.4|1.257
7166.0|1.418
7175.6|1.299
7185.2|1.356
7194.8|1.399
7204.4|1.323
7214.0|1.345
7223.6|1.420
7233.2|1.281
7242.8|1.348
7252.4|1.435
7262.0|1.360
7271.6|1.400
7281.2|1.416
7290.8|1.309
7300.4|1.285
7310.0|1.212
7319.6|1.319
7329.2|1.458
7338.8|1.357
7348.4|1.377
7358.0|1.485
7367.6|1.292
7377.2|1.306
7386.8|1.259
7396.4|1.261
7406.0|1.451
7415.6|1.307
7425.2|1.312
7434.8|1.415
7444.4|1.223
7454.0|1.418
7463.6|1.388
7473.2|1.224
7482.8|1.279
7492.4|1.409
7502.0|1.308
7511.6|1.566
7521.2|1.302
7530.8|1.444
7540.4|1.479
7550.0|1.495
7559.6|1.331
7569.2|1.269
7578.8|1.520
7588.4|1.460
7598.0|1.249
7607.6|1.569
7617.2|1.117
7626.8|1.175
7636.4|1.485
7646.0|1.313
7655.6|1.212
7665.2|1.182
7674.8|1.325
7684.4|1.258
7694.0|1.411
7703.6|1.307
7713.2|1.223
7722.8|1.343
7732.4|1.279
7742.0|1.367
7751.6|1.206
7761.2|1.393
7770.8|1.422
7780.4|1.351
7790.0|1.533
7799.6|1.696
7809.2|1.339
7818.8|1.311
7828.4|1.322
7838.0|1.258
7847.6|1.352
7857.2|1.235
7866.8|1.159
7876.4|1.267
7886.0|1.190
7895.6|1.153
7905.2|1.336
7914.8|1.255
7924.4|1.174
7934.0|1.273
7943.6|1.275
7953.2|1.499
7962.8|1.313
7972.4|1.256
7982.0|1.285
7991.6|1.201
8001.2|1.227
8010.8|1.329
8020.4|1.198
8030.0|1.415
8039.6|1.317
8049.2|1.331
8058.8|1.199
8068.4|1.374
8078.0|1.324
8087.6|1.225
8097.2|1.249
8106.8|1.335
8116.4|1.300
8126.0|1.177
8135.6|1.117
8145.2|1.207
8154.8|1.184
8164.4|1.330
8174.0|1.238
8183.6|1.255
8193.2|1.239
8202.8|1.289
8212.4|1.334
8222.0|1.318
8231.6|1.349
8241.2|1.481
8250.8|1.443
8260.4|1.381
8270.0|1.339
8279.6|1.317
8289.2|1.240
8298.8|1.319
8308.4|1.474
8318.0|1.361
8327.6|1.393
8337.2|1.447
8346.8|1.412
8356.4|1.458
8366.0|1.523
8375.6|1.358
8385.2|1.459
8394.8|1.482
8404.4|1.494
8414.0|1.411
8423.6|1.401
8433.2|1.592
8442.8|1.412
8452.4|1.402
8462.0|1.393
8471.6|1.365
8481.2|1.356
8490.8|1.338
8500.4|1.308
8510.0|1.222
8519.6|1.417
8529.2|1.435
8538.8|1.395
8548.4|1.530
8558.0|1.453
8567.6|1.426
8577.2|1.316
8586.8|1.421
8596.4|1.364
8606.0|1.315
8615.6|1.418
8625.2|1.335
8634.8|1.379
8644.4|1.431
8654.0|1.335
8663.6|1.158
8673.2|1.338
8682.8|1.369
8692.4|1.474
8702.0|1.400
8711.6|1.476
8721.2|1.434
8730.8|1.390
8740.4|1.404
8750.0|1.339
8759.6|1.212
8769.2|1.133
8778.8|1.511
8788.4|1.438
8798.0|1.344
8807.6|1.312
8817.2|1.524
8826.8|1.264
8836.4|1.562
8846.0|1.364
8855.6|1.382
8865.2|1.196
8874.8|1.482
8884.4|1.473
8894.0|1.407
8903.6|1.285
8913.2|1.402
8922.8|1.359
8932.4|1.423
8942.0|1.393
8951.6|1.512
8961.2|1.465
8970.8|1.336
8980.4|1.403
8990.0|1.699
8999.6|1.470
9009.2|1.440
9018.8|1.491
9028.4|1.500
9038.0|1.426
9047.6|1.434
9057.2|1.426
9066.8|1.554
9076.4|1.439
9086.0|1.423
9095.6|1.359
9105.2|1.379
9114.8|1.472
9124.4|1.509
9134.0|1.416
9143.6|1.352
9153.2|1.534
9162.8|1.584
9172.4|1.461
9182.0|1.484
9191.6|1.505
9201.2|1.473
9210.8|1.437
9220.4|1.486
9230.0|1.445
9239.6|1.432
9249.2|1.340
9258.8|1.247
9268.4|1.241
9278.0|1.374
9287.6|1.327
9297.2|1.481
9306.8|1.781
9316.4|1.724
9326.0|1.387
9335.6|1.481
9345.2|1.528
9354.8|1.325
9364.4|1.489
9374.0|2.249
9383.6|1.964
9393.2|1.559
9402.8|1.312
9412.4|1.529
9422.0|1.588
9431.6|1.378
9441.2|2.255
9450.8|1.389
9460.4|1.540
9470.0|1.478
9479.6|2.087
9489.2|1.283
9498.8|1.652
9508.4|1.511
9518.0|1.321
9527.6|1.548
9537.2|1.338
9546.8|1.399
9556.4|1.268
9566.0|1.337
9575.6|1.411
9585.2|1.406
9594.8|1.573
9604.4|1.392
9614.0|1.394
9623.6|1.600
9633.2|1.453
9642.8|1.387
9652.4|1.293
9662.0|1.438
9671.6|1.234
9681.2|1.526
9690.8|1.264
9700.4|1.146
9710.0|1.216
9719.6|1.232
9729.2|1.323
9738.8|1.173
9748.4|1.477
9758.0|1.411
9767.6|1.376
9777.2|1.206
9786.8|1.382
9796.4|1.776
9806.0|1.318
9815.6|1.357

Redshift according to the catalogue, 0.57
